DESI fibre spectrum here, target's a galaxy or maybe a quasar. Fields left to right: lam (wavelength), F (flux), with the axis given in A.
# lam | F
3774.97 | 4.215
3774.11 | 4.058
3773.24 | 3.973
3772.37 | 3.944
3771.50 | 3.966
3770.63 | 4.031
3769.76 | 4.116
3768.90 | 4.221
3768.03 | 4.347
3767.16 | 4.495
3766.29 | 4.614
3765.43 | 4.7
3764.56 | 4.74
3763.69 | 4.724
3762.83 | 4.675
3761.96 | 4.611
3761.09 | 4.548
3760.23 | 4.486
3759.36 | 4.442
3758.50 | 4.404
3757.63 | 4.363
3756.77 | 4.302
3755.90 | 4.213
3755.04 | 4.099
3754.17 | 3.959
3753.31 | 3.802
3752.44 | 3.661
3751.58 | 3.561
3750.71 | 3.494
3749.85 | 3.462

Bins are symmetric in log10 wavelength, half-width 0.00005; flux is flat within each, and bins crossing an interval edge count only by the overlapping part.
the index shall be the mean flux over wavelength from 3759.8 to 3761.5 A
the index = 4.53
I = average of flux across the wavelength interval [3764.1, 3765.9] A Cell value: 4.72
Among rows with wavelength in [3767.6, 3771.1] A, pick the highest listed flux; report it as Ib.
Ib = 4.347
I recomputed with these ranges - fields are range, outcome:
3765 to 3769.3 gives 4.48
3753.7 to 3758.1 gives 4.18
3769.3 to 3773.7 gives 4.01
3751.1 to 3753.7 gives 3.66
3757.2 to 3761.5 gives 4.45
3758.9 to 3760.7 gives 4.48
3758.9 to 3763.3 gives 4.56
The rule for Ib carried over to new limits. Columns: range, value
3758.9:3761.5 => 4.548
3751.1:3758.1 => 4.363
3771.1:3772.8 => 3.966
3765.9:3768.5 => 4.614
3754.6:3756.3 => 4.213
